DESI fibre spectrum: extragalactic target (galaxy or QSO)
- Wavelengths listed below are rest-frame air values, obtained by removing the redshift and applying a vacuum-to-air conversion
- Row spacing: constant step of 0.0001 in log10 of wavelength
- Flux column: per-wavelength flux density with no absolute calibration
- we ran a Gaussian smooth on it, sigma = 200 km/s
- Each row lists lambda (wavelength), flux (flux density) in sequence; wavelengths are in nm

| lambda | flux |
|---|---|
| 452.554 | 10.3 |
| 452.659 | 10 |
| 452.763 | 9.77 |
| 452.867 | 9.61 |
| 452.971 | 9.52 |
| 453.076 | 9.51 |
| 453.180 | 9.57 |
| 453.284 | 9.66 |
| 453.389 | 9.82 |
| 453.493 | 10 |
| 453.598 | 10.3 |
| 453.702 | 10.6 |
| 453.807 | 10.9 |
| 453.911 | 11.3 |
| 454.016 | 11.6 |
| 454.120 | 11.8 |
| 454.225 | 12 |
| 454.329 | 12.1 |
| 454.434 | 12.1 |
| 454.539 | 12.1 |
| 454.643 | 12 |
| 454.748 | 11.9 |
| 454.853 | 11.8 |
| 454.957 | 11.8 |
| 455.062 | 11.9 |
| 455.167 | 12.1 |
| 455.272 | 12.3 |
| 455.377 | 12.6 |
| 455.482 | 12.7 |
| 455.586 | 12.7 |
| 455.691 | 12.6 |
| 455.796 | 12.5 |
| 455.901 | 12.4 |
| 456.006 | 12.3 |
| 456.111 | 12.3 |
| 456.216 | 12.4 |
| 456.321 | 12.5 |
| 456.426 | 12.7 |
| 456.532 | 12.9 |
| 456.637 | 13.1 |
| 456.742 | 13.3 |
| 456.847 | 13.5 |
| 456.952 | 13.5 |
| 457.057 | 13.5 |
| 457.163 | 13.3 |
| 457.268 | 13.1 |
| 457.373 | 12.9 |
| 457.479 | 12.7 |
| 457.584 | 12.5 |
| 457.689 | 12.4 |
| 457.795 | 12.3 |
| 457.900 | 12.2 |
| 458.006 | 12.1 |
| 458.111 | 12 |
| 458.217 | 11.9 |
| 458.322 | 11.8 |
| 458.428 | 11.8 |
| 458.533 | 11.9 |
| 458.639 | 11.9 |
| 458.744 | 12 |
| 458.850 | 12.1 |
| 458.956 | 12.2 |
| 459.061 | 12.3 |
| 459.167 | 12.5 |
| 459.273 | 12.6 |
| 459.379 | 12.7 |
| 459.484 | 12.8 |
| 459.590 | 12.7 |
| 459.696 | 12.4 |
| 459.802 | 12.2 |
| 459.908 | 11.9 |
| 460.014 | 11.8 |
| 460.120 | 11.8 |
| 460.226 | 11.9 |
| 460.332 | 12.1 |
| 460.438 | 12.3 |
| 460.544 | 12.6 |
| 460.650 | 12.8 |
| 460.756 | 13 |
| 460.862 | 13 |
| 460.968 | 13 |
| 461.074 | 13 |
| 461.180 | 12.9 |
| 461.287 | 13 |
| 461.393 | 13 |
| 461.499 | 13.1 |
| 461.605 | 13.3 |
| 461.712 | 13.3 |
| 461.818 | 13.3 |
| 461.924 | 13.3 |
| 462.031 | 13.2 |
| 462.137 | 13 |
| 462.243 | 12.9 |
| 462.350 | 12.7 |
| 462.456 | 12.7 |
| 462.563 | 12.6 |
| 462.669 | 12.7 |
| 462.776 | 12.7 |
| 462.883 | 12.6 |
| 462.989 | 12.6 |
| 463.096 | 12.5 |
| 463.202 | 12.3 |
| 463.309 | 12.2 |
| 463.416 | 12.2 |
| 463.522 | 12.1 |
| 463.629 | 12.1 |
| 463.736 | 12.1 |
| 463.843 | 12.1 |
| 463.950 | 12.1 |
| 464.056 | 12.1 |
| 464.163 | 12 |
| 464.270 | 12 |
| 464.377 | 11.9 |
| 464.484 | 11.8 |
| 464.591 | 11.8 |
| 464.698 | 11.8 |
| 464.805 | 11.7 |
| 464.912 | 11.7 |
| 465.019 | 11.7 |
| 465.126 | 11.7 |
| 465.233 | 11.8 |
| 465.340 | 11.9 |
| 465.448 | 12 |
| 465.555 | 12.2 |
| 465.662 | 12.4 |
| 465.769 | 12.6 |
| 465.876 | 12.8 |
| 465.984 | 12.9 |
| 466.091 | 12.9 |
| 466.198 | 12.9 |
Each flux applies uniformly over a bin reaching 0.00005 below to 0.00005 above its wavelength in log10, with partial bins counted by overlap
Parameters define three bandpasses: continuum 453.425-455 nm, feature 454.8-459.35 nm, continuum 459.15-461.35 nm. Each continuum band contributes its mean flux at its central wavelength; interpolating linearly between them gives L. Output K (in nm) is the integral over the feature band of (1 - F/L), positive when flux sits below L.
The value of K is -0.19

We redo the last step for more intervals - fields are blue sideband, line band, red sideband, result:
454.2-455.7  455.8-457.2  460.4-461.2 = -0.06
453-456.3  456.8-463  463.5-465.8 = -0.43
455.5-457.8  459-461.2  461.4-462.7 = 0.08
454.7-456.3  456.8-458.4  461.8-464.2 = -0.04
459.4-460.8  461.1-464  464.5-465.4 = -0.16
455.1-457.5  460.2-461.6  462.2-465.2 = -0.04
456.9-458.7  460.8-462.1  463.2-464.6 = -0.10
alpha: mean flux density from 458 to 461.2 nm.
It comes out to 12.3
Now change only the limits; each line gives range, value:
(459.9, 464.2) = 12.6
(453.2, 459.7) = 12.2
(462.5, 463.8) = 12.4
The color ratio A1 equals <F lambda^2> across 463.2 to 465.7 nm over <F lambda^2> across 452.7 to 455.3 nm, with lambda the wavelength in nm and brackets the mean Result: 1.14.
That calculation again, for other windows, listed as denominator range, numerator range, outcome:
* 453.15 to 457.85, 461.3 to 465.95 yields 1.06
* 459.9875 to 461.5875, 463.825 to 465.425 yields 0.95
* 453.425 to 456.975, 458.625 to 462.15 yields 1.07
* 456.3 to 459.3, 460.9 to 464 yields 1.03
